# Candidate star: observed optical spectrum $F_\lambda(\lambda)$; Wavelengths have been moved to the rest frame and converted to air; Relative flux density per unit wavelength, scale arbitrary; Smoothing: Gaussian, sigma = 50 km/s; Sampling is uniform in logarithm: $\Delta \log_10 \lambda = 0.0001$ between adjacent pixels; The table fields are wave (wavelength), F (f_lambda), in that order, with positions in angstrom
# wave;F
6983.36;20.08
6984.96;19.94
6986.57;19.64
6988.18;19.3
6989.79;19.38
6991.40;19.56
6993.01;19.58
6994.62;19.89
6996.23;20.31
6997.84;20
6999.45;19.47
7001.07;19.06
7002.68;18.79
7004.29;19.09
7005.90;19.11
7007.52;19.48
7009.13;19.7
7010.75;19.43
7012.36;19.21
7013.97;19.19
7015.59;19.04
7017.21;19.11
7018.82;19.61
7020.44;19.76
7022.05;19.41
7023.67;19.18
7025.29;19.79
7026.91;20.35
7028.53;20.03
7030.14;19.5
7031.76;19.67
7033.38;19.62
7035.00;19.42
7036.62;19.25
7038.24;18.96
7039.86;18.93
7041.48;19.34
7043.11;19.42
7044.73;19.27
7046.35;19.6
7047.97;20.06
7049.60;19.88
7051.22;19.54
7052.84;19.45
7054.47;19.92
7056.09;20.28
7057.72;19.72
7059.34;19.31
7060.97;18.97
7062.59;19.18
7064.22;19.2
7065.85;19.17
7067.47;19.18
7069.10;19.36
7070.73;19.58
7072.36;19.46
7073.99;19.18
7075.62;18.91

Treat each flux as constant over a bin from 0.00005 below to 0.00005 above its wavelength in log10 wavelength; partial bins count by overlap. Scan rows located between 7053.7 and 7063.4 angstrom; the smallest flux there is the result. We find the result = 18.97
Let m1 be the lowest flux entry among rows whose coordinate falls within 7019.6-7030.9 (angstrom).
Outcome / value 19.18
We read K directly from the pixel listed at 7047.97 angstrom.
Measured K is 20.06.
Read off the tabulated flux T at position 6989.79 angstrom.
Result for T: 19.38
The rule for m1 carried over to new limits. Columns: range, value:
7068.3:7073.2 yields 19.36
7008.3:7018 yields 19.04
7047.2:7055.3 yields 19.45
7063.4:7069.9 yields 19.17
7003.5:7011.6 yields 19.09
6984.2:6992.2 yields 19.3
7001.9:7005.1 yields 18.79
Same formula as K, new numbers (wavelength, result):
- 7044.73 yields 19.27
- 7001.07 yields 19.06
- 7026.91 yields 20.35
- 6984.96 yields 19.94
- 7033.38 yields 19.62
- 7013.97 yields 19.19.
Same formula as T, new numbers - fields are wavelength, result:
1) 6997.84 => 20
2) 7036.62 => 19.25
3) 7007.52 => 19.48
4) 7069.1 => 19.36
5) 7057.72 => 19.72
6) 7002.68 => 18.79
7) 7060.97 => 18.97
